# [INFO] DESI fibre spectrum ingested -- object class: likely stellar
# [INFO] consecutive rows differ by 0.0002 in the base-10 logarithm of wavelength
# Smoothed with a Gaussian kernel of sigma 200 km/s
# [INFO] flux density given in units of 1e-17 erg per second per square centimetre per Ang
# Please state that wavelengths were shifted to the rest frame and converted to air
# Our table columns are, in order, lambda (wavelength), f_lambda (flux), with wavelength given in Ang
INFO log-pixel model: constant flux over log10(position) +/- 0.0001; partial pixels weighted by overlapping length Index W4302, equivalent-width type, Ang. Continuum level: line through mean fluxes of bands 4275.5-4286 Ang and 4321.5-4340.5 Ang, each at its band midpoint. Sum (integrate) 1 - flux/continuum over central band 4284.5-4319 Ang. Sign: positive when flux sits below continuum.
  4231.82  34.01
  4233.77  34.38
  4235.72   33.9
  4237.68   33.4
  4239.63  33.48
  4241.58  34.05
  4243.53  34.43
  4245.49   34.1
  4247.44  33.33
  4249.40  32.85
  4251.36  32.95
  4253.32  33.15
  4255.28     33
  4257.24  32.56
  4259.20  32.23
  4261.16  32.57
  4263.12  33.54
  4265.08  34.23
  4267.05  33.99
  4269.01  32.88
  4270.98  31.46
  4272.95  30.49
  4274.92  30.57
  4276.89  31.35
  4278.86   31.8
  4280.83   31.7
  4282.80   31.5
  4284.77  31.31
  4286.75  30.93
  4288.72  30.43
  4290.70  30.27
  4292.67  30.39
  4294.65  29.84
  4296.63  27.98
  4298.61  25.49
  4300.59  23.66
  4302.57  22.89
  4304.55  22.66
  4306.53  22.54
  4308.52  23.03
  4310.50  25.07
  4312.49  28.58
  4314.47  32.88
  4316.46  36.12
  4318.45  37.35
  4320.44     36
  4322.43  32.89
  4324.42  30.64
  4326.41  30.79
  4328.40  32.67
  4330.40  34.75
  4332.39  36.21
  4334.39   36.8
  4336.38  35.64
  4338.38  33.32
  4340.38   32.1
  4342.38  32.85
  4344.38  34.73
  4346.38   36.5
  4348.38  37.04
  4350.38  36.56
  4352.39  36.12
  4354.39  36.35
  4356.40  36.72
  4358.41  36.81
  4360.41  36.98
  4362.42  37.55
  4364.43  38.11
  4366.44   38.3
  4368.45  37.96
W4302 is 4.42 Ang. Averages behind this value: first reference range 31.5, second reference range 33.7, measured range 28.2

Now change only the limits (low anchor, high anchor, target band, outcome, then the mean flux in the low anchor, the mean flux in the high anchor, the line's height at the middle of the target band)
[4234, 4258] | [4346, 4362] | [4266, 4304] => 5.20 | 33.5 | 36.7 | 34.6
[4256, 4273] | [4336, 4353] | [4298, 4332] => 4.68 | 32.8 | 34.9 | 34.1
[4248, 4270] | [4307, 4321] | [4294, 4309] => 3.18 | 33.1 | 30.8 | 31.3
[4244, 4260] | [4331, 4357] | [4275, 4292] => 1.38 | 33.1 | 35.4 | 33.9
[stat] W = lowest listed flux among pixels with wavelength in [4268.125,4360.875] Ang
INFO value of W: 22.54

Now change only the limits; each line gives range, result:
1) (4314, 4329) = 30.64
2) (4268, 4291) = 30.27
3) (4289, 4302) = 23.66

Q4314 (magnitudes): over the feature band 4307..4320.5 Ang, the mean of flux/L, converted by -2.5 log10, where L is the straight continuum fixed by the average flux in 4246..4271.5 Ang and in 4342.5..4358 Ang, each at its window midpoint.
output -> 0.14 mag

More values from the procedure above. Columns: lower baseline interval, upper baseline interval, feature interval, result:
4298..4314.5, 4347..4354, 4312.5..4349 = -0.10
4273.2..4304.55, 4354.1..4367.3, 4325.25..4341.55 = 0.01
